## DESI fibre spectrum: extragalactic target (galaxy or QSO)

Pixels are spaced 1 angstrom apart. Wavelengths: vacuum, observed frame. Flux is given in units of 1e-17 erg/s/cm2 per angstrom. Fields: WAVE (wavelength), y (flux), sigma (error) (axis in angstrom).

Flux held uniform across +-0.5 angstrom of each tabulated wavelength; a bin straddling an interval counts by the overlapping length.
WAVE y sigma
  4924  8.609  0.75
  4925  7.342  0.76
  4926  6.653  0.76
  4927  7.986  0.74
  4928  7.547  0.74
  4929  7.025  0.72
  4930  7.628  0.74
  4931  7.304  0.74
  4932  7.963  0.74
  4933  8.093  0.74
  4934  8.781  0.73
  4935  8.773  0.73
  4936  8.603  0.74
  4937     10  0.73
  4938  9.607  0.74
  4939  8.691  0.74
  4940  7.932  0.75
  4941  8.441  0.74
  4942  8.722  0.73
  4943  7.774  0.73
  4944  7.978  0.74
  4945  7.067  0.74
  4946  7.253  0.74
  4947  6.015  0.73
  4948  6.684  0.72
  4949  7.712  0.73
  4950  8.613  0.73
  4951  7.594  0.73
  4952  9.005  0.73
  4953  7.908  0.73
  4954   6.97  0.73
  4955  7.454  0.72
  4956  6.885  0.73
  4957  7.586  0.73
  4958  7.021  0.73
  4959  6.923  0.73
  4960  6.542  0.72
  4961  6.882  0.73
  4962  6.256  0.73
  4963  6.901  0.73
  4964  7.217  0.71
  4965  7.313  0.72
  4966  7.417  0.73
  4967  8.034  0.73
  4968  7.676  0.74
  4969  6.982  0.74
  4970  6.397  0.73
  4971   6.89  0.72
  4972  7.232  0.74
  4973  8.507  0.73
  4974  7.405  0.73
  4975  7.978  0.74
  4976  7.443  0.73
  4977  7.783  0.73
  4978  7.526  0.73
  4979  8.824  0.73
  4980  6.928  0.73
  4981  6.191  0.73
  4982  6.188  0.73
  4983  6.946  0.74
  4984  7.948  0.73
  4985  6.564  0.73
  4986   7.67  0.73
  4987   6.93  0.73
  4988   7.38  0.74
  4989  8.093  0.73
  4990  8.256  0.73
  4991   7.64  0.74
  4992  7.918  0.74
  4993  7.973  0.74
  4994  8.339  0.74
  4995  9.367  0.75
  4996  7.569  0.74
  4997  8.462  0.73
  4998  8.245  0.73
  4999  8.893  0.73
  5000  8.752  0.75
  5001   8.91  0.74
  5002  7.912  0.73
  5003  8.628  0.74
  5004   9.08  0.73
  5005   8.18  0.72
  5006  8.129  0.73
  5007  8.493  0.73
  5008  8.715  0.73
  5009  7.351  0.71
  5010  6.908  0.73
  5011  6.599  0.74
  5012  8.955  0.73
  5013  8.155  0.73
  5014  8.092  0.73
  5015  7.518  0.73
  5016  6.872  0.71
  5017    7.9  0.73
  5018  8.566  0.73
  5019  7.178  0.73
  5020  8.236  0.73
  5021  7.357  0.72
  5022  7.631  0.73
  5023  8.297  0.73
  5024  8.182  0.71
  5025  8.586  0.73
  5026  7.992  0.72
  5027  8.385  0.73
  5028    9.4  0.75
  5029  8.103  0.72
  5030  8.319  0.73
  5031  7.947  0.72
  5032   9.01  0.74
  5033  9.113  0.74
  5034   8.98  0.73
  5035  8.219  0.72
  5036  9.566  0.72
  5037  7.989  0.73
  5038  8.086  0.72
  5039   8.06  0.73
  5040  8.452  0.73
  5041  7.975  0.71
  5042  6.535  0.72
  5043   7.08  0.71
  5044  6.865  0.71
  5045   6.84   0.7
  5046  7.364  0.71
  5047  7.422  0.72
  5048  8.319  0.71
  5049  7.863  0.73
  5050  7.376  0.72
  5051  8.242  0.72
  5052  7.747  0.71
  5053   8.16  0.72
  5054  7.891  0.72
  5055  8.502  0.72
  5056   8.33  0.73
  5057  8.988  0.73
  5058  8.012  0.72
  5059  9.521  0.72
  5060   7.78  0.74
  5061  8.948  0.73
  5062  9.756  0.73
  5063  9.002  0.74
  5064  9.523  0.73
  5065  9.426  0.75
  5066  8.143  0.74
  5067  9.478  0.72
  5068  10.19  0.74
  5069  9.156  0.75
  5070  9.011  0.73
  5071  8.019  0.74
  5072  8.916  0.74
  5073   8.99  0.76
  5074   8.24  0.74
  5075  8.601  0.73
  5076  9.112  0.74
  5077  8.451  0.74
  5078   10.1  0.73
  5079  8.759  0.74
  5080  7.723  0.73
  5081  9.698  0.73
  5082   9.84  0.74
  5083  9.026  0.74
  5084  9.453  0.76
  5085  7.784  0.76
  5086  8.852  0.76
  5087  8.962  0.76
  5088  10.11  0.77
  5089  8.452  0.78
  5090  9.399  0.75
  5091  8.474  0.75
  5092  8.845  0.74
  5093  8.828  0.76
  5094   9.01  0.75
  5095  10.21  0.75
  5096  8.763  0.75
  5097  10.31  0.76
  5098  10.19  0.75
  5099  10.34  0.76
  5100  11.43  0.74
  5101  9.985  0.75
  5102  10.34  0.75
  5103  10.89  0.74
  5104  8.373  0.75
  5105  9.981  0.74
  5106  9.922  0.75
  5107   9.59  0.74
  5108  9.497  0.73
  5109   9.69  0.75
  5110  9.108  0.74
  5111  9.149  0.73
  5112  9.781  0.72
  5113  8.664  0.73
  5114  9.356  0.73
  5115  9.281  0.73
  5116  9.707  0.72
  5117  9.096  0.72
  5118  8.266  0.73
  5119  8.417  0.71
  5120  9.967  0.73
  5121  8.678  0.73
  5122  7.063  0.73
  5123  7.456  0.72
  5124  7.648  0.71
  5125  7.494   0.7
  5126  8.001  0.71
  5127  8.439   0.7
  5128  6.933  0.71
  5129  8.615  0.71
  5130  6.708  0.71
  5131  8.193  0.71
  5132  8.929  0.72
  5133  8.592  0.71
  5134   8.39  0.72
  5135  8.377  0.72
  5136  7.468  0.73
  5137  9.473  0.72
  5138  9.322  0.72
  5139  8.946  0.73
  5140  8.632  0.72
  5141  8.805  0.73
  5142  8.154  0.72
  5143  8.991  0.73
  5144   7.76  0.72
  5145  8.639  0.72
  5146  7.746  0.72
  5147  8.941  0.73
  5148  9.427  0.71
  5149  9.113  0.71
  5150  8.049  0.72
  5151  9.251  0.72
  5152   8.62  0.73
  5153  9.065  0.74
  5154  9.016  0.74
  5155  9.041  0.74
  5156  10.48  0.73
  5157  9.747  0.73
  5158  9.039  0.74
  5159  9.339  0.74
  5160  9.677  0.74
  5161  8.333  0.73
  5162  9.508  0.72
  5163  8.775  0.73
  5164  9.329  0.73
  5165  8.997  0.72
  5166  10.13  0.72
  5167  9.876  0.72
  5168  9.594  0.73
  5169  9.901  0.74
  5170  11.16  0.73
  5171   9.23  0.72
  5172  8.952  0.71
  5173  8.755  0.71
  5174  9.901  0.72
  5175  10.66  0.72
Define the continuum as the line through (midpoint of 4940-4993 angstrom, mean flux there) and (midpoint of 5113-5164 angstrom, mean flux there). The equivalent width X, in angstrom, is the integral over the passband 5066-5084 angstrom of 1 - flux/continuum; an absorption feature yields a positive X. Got -1.8 angstrom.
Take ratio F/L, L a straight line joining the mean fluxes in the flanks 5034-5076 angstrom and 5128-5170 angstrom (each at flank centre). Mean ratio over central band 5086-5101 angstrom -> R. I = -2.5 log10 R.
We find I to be -0.111 mag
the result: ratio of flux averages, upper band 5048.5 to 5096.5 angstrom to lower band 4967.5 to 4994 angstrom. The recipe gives 1.2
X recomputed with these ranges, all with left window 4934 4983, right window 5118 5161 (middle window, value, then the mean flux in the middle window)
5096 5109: -2.53 angstrom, 10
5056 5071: -1.55 angstrom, 9.01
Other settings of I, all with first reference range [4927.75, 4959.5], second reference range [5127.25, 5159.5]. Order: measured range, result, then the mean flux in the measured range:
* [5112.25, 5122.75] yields -0.03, 8.84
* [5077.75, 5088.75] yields -0.08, 9.08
